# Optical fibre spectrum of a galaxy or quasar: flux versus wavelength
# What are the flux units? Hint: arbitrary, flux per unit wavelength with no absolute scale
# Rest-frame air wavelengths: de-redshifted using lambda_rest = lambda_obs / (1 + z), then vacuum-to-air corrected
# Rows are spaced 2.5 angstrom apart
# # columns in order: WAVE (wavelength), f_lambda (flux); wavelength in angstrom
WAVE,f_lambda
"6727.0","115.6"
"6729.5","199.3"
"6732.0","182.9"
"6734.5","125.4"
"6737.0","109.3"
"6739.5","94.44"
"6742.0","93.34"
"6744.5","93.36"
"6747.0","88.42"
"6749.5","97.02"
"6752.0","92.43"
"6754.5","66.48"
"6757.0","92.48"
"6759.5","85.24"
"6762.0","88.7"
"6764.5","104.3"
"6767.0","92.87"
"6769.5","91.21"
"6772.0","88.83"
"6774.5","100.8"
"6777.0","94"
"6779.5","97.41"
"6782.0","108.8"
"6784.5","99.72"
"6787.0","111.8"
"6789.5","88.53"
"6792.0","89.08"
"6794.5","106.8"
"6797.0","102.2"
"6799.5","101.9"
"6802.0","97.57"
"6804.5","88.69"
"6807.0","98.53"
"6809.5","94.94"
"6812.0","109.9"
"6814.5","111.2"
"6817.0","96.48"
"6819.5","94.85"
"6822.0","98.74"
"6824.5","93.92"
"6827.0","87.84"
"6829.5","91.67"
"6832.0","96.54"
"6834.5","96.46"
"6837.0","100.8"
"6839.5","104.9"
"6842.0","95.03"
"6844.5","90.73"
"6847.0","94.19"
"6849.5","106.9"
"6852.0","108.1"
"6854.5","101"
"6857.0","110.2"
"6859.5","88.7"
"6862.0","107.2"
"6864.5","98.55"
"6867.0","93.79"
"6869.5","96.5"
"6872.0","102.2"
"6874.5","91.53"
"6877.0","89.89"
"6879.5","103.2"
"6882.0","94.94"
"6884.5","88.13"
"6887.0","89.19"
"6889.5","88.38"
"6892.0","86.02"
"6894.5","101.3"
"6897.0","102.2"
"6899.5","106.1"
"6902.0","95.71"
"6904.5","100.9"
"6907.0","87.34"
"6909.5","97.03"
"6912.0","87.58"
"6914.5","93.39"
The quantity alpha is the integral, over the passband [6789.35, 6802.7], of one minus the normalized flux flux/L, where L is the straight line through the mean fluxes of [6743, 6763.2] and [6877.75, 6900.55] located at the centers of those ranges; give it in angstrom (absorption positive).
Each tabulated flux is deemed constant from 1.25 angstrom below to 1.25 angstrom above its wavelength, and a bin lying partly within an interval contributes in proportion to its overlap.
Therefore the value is -1.2 angstrom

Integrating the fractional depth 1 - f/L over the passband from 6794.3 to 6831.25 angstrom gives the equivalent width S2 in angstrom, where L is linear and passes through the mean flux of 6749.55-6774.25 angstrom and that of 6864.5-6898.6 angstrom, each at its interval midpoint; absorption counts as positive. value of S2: -2.4 angstrom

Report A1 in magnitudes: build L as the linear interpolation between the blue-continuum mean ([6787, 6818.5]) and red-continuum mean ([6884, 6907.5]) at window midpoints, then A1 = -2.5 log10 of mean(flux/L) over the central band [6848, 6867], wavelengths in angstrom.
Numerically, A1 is -0.06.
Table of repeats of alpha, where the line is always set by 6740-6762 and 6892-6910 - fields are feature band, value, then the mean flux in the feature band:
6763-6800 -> -3.2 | 98.4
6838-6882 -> -1.6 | 98.9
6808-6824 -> -1.4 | 101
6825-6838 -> -0.1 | 94.5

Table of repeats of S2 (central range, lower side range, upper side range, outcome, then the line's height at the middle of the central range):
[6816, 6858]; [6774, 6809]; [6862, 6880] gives -0.1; 97.8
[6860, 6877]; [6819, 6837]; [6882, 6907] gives -0.4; 94.8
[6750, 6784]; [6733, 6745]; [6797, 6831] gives 3.2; 103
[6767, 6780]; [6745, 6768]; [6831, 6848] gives -0.4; 91.3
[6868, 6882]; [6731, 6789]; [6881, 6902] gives -0.2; 95.2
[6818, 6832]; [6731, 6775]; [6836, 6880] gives 0.7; 98.9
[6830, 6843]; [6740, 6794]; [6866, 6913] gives -0.6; 94.4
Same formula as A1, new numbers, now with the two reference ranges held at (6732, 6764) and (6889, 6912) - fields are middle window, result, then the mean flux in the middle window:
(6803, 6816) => -0.04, 101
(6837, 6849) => -0.01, 97.4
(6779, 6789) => -0.07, 104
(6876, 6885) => 0.02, 94.6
